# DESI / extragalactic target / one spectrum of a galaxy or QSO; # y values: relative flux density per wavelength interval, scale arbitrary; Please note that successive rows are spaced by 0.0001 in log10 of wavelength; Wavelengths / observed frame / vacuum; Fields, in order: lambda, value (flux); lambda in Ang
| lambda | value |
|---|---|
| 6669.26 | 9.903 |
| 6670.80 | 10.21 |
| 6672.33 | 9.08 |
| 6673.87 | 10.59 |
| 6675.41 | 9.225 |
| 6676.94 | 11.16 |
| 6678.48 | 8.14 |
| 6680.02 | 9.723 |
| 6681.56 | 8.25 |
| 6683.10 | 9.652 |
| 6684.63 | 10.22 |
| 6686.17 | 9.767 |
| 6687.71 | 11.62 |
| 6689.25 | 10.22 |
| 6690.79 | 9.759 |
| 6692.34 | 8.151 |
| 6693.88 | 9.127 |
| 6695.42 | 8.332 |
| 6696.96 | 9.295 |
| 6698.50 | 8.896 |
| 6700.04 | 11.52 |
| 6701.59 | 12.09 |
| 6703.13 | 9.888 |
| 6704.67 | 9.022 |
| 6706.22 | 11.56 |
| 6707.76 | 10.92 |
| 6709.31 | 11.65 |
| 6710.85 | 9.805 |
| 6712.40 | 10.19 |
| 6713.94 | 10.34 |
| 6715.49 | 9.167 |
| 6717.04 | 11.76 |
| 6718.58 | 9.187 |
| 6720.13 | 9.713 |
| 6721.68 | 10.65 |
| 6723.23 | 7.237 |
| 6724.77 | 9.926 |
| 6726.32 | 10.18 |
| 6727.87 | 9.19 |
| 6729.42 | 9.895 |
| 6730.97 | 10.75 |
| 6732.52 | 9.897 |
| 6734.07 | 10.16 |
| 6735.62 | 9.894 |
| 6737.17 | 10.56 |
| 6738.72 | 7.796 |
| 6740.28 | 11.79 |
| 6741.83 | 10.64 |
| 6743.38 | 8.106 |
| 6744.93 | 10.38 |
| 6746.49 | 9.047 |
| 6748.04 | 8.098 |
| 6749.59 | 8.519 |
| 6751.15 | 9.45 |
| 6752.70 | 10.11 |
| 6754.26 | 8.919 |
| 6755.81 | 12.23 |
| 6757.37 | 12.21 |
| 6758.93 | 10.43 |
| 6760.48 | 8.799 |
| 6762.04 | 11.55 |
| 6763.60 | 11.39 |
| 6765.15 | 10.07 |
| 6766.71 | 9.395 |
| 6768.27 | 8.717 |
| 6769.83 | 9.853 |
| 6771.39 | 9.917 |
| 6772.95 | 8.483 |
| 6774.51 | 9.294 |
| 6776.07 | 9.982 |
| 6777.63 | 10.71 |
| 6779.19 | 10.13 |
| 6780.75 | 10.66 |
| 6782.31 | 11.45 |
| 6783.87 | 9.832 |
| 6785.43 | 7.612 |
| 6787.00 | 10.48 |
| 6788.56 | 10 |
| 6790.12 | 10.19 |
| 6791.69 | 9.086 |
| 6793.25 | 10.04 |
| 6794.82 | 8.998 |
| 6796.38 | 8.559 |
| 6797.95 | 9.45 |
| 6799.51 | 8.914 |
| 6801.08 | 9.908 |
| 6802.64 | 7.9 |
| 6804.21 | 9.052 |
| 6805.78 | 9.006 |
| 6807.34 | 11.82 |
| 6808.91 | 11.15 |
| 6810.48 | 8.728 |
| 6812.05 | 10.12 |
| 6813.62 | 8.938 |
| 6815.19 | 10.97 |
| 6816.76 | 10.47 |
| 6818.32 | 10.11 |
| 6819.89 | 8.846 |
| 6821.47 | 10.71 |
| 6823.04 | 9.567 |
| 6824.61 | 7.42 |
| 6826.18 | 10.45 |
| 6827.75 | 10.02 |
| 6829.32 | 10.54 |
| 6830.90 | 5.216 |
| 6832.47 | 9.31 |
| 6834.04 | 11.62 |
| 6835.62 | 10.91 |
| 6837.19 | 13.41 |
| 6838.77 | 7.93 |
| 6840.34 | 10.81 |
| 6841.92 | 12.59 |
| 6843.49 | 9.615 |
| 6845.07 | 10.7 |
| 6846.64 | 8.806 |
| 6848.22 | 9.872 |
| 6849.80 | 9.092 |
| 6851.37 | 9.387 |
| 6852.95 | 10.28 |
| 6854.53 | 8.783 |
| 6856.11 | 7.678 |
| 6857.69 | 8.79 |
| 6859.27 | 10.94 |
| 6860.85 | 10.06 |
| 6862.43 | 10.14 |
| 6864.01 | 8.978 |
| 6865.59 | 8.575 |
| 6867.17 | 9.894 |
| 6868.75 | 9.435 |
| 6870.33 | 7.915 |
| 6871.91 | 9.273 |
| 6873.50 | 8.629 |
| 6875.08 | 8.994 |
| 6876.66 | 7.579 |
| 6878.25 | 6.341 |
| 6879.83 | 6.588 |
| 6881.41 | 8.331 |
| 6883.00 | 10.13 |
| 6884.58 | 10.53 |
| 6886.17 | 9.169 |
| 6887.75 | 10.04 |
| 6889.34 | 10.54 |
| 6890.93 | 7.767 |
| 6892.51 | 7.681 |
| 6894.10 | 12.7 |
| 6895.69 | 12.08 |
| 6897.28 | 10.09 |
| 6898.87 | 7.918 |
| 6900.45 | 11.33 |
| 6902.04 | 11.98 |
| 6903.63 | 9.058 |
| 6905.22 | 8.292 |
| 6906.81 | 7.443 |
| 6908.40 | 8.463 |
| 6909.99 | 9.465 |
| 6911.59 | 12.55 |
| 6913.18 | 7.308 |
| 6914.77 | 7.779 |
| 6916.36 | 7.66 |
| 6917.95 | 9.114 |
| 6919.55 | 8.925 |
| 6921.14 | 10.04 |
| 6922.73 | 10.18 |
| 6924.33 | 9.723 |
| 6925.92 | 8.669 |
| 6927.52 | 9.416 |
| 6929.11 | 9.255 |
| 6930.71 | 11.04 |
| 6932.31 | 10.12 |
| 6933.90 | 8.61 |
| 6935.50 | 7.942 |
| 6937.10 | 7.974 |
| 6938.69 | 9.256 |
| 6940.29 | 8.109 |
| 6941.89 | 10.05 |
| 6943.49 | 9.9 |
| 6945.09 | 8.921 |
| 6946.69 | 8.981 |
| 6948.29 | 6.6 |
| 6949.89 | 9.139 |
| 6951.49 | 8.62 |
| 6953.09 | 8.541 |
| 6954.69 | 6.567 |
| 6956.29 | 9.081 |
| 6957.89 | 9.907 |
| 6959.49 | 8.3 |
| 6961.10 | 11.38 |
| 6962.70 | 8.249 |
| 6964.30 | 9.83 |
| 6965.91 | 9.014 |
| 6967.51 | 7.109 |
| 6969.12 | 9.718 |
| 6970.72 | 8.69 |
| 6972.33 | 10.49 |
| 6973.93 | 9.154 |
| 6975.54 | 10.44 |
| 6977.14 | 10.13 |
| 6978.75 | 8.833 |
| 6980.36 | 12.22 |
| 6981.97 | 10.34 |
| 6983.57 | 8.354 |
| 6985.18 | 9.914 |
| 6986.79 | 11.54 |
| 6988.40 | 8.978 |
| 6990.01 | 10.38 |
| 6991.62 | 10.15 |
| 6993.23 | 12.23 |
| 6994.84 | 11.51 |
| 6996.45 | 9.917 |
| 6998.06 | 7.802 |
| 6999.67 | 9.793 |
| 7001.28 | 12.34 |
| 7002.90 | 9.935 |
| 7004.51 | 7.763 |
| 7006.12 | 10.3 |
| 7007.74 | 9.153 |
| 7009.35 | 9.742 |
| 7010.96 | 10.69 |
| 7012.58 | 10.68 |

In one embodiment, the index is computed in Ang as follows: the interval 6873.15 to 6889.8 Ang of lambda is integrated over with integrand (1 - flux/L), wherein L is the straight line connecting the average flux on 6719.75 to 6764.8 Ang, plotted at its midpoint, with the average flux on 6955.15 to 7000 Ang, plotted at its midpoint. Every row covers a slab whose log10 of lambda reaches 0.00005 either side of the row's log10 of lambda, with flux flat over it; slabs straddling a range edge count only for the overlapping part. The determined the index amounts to 1.8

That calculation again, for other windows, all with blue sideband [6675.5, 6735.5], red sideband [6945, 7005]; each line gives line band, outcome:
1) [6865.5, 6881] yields 2.2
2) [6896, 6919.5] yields 0.9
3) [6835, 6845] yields -1.2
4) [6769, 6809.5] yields 0.4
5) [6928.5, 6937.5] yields 0.3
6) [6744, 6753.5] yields 0.6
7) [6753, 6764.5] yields -1.1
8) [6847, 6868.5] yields 0.6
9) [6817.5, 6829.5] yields 0.1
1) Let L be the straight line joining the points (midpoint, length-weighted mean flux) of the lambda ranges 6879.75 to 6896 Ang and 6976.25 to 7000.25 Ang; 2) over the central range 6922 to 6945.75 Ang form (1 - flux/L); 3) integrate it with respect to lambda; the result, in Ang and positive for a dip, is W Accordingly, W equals 1.4 Ang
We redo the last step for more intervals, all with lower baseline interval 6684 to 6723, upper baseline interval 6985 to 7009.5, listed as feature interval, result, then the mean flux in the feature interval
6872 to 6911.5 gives 3.2 Ang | 9.27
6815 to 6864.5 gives 1.4 Ang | 9.8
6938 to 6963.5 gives 3.2 Ang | 8.85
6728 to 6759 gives 0.5 Ang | 9.92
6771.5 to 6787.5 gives 0.4 Ang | 9.85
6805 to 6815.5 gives 0.0 Ang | 10.1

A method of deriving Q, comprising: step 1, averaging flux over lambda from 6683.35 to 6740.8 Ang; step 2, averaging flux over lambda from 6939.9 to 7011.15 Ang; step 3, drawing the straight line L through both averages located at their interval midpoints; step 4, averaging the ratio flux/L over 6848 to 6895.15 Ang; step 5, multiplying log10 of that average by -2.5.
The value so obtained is 0.07 mag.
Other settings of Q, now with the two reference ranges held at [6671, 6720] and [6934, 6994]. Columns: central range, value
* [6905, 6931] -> 0.04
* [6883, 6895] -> -0.04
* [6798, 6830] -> -0.01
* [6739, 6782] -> -0.02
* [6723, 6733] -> 0.02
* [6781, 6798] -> 0.01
